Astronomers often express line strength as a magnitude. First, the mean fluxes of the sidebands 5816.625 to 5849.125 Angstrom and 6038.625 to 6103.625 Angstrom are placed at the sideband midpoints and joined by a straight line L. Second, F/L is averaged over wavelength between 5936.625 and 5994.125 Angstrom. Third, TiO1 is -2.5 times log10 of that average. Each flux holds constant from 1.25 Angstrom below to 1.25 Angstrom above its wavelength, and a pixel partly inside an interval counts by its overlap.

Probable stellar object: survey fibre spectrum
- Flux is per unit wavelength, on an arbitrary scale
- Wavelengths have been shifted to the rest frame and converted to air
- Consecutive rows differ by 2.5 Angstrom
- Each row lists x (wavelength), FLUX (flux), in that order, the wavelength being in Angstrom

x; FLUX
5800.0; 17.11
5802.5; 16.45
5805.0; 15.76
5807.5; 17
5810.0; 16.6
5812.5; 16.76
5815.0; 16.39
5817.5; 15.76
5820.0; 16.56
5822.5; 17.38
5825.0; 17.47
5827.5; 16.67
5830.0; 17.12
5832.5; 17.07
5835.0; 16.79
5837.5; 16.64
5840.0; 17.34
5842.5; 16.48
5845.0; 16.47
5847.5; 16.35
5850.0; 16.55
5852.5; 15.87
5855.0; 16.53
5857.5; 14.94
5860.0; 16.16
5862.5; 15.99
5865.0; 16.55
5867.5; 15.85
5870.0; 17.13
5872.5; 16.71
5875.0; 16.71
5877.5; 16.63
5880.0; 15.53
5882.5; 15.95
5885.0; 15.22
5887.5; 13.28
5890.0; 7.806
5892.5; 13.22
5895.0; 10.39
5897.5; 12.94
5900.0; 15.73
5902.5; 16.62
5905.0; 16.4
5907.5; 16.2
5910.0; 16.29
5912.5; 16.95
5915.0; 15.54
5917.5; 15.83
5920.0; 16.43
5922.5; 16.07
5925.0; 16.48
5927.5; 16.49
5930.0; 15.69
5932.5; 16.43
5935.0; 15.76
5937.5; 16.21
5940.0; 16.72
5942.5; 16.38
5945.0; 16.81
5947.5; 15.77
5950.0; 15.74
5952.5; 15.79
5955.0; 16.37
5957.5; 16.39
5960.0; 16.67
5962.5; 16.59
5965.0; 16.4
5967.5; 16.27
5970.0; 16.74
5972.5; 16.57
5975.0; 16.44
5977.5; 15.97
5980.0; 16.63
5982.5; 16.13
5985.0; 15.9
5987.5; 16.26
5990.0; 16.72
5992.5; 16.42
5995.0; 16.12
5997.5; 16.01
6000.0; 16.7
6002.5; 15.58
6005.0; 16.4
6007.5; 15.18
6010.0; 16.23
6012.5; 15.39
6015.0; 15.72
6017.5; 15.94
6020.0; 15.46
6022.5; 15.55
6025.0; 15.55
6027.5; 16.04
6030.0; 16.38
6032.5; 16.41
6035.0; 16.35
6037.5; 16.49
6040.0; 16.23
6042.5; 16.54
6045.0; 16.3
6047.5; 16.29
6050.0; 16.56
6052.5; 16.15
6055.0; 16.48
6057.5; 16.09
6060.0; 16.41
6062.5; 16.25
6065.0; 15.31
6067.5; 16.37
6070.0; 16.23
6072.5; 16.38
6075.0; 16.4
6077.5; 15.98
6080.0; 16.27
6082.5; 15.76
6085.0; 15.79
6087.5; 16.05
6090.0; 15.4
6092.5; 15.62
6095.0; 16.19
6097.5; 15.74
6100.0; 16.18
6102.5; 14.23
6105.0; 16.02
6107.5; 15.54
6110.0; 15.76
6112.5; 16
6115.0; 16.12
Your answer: 0.00 mag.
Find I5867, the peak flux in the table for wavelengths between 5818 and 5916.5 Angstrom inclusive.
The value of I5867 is 17.47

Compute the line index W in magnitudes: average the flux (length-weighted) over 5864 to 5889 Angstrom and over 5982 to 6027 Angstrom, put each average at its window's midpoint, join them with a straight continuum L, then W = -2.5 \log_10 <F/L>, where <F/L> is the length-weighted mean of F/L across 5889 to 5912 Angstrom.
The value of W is 0.13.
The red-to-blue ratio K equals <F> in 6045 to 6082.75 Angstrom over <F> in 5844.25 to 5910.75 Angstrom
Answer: 1.1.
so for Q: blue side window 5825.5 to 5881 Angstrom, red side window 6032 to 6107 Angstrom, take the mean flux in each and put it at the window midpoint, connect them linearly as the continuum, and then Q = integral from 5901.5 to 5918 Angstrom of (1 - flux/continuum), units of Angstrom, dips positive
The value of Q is 0.1 Angstrom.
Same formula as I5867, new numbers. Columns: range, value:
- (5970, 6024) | 16.74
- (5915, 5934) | 16.49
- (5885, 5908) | 16.62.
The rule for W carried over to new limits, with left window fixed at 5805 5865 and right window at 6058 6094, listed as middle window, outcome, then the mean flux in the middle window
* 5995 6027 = 0.023 mag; 15.8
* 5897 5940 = 0.019 mag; 16.1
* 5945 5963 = 0.005 mag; 16.2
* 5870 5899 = 0.160 mag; 14.2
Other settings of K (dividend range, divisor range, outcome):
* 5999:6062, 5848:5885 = 0.99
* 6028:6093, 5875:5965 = 1.04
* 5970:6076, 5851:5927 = 1.05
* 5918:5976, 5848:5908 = 1.07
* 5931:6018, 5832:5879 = 0.99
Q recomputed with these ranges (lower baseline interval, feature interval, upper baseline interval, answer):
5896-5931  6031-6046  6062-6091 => -0.4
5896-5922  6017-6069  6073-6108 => -1.1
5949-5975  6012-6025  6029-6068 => 0.6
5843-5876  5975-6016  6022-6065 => 0.4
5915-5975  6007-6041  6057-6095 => 0.4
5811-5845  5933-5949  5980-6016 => 0.0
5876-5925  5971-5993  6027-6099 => -1.1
